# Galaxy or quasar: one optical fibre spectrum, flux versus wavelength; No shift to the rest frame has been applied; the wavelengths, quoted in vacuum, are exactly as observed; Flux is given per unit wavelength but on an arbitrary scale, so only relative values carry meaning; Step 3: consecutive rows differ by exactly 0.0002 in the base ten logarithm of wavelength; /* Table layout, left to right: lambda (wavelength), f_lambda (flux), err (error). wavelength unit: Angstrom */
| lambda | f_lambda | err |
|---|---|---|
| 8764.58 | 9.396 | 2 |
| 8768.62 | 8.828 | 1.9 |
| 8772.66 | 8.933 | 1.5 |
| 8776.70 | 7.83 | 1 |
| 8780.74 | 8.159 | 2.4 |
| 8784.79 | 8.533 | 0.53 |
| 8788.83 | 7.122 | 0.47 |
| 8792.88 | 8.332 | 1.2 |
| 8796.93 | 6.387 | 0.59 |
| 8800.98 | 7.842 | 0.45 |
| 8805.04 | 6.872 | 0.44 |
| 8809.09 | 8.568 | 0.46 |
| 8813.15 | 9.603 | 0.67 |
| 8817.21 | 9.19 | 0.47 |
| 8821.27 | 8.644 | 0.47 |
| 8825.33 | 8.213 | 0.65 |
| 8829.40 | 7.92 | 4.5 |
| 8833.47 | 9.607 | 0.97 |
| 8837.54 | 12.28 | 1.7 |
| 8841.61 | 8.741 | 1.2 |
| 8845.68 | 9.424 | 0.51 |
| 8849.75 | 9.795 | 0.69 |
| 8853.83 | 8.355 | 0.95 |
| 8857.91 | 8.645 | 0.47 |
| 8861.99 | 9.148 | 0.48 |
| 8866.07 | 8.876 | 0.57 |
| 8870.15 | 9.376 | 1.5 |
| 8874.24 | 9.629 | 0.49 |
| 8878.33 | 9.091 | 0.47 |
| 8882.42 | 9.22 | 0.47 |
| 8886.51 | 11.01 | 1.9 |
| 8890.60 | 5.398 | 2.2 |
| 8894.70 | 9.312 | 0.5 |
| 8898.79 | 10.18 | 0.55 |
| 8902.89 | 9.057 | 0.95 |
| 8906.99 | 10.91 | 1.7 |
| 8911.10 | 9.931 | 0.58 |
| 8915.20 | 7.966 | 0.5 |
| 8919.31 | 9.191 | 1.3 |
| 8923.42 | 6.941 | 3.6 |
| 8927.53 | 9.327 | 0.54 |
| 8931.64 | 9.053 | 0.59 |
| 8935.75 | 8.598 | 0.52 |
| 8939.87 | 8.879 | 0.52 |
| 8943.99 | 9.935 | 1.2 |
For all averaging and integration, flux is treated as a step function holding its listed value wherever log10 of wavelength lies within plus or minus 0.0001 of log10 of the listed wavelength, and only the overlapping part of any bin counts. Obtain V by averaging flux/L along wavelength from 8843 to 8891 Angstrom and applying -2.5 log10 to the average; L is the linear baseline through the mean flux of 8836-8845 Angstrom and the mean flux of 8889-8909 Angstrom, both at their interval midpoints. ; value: 0.07 mag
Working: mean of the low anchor 10.3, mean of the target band 9.12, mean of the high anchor 9.05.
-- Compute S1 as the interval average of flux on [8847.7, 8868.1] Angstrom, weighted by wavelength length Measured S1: 8.96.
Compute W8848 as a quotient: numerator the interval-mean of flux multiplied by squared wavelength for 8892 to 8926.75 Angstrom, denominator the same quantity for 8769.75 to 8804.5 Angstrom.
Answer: 1.19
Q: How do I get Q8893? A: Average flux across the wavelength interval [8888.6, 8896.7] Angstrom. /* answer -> 7.35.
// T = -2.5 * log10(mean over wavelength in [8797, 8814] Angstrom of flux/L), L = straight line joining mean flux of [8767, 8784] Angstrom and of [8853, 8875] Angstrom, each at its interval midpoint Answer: 0.09 mag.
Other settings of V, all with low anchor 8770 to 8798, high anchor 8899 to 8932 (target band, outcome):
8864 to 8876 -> -0.07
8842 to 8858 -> -0.07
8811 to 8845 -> -0.11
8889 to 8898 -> 0.14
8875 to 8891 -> -0.03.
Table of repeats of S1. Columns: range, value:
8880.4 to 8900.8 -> 9.02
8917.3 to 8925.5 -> 8.06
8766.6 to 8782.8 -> 8.44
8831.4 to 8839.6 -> 10.9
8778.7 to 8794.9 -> 8.04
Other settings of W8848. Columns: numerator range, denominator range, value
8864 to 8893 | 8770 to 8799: 1.15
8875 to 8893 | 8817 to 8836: 1.01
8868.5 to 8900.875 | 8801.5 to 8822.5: 1.09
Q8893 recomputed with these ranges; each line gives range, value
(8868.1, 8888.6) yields 9.66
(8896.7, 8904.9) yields 9.63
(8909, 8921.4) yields 9.02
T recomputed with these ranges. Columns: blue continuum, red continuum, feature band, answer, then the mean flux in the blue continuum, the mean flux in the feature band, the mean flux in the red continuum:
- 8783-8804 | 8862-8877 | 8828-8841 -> -0.16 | 7.6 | 9.9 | 9.26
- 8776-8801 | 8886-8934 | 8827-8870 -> -0.12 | 7.73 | 9.27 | 8.96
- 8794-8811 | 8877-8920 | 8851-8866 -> -0.04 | 7.46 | 8.79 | 9.21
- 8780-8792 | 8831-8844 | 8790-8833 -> 0.11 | 7.95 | 8.19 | 10.1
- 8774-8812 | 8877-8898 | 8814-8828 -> -0.08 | 7.8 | 8.72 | 8.88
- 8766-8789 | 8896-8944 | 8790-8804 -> 0.14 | 8.35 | 7.45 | 9.13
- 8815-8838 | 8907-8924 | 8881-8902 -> -0.01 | 9.11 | 9.02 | 8.93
